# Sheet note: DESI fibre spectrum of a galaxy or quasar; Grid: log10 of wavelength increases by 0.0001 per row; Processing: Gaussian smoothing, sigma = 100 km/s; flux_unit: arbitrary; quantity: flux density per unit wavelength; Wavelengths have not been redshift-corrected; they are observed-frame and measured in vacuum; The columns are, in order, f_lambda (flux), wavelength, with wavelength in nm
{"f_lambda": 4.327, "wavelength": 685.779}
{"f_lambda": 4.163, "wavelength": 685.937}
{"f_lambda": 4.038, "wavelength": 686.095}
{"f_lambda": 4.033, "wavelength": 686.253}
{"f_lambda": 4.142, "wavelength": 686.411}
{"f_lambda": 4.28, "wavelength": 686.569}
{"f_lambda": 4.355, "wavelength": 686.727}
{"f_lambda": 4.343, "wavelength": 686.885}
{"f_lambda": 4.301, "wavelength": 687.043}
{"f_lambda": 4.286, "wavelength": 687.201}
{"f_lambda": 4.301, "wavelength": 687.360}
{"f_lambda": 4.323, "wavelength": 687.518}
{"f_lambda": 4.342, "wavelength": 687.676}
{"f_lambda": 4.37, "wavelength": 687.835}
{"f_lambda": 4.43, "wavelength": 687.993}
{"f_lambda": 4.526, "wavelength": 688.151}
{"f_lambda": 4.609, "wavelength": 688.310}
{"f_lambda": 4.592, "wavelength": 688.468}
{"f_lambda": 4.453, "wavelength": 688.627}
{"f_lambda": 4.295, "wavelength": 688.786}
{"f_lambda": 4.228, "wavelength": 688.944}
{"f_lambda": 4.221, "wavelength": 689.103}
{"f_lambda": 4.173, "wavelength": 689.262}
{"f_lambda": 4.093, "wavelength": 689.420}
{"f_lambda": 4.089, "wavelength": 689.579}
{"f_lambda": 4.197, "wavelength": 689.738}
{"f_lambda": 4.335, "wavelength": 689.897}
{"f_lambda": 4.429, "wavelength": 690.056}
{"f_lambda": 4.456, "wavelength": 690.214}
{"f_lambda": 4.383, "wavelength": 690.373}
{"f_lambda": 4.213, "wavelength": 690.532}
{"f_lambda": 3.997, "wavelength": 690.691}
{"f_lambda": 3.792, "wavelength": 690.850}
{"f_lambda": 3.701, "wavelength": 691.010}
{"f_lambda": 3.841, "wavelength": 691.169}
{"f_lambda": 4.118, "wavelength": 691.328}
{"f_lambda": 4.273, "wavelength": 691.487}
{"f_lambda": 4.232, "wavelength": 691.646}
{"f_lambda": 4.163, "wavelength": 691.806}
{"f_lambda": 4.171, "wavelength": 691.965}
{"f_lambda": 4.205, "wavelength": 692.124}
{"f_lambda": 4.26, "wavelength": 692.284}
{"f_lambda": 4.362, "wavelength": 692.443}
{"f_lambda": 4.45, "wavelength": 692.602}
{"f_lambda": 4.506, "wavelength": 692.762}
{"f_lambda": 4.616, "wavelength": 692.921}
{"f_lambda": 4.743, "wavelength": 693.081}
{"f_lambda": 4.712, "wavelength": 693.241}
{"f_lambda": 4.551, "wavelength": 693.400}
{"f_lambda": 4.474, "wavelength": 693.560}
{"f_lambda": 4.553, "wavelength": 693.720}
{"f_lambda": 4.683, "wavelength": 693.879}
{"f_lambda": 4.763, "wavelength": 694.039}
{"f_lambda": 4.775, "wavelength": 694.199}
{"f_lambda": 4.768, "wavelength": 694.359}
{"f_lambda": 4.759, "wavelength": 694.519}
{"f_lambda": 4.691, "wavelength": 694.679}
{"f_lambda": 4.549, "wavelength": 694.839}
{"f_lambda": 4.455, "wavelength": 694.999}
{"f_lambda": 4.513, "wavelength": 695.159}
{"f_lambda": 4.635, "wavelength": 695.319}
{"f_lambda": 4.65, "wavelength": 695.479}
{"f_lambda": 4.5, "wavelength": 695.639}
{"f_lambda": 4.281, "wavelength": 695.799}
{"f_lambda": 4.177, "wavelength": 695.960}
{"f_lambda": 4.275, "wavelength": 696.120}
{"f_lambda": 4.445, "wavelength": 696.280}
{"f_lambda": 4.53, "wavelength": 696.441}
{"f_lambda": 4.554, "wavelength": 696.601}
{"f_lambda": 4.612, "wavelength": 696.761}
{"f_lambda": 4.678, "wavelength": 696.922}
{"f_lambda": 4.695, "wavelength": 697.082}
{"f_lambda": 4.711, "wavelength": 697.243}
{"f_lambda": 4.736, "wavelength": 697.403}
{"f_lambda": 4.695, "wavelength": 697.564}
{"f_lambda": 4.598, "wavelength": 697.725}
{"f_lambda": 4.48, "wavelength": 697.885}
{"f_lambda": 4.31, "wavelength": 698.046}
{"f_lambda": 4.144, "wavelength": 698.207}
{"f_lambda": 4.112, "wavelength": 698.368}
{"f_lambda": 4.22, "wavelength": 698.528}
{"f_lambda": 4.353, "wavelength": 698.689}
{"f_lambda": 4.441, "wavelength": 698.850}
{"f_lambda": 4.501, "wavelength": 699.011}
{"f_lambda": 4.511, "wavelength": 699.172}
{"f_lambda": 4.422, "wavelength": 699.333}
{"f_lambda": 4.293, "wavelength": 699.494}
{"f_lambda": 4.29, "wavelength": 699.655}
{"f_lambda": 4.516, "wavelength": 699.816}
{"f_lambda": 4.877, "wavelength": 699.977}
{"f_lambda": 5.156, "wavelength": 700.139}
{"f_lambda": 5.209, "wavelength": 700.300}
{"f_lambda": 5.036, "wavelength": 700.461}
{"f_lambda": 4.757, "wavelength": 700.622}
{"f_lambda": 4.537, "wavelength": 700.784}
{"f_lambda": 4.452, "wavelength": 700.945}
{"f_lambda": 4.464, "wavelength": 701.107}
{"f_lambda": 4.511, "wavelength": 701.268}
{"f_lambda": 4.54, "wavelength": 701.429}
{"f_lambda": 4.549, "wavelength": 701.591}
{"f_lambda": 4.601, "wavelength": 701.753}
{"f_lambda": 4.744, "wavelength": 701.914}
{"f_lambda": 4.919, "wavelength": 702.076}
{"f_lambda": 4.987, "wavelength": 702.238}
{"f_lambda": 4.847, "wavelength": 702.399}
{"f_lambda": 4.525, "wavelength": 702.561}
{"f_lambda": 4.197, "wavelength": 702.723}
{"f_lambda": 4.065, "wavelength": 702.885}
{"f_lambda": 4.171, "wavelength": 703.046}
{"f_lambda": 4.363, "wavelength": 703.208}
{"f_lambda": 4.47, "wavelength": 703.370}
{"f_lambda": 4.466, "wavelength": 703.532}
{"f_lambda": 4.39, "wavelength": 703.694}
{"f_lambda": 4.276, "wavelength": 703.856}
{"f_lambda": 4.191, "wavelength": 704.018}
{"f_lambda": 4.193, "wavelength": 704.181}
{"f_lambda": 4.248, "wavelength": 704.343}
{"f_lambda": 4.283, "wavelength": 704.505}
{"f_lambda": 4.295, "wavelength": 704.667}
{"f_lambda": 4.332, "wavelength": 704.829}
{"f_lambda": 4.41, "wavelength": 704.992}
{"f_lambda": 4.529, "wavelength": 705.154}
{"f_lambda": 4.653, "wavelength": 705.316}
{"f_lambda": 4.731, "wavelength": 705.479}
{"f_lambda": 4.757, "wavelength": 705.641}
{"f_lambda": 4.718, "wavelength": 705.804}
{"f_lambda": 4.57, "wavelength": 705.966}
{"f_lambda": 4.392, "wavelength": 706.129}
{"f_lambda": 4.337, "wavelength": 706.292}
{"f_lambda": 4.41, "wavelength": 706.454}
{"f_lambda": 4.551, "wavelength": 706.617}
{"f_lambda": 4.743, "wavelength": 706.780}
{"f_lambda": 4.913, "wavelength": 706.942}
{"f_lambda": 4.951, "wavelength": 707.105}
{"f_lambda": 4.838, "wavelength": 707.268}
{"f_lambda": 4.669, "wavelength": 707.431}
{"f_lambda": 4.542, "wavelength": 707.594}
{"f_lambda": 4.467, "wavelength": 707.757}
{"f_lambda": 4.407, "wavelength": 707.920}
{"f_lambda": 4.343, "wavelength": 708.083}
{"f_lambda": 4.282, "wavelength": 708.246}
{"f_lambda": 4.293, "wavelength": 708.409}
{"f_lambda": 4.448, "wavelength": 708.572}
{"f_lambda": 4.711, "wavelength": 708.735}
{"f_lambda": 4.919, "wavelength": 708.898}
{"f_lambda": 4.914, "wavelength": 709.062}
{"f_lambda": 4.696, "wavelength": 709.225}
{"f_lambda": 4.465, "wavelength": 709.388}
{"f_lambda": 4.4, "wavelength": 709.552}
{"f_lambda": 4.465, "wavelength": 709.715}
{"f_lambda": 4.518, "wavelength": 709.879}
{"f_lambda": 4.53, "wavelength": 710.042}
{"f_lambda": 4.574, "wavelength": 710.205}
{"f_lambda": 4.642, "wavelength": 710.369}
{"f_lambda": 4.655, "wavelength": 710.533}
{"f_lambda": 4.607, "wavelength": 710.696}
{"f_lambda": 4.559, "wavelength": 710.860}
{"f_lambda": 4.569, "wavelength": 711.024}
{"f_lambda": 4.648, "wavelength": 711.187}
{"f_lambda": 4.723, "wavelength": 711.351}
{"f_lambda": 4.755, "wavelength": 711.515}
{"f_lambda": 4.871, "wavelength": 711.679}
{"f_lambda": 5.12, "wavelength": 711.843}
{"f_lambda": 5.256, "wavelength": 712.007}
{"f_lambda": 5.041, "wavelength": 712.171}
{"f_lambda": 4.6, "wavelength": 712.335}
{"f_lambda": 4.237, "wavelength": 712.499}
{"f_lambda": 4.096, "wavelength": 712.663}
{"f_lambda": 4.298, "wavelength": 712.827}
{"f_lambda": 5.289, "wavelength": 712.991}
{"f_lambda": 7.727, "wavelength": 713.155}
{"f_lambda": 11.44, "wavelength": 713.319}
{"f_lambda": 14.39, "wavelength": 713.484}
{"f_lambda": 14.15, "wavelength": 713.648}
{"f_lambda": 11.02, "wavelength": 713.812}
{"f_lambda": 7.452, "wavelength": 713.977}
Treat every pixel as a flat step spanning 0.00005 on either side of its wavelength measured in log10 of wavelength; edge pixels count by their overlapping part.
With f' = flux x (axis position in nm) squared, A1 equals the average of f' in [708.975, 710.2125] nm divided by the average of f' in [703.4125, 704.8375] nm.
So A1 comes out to 1.1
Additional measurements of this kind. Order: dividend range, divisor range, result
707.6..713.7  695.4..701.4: 1.22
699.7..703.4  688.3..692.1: 1.14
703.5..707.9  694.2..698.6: 1.03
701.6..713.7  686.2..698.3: 1.18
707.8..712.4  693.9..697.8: 1.05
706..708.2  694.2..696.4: 1.05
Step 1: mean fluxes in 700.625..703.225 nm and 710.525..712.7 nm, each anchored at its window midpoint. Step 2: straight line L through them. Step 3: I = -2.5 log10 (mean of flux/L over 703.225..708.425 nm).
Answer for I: 0.028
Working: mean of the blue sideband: 4.54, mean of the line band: 4.49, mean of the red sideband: 4.71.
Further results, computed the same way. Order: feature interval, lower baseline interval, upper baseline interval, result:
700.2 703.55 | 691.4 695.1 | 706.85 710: -0.01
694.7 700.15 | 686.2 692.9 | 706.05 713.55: 0.02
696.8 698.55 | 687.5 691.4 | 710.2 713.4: 0.02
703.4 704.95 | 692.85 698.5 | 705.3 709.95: 0.07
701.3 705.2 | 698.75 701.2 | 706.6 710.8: 0.04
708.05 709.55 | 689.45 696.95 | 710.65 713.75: 0.29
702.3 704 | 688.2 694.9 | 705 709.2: 0.04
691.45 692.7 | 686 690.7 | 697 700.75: 0.03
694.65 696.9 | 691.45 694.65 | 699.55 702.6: 0.02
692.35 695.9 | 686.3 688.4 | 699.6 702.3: -0.01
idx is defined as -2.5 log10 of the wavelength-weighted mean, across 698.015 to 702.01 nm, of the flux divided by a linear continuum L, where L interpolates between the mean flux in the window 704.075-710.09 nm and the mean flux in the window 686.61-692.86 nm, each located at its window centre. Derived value -0.029 mag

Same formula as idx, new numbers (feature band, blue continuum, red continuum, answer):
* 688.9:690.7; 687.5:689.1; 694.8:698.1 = 0.047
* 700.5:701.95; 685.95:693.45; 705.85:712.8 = -0.025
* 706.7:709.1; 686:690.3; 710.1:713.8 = 0.245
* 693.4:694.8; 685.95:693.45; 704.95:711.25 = -0.075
